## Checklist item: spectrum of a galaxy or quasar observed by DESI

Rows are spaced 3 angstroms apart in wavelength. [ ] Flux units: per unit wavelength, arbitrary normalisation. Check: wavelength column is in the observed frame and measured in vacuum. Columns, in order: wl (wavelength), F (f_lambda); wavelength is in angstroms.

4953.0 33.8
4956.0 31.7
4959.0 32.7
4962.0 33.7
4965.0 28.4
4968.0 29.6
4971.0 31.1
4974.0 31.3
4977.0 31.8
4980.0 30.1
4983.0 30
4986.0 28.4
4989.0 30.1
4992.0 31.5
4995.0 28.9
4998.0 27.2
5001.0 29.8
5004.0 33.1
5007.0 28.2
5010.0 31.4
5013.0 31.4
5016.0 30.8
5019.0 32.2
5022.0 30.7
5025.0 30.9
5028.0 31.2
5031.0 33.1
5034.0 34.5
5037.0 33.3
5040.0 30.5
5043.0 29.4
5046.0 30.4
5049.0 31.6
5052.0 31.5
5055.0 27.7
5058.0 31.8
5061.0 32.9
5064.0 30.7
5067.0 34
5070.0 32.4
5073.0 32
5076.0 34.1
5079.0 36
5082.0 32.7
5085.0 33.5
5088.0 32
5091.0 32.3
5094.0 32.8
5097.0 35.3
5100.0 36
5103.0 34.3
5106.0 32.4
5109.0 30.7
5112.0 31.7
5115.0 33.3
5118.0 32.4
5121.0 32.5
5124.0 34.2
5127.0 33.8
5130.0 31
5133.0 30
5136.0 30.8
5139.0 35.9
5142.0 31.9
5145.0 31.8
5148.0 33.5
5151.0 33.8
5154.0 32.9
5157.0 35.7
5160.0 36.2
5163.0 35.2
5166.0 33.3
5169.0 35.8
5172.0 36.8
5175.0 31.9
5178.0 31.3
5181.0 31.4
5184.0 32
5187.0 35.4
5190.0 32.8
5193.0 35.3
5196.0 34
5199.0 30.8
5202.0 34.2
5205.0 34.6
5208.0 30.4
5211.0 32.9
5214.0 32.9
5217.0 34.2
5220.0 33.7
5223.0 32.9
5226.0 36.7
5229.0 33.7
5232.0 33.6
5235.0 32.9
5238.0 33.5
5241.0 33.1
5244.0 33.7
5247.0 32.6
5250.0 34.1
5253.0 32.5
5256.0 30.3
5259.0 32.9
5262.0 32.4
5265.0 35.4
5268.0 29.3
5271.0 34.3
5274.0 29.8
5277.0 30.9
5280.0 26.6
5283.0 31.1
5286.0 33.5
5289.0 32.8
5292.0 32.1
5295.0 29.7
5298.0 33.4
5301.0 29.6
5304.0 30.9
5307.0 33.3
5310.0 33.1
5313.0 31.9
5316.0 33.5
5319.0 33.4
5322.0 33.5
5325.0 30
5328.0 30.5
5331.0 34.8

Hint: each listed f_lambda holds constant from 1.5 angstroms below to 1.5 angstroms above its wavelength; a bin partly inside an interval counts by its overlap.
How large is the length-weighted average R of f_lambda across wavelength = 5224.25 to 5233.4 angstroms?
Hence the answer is 34.6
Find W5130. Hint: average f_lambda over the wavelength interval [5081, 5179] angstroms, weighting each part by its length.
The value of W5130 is 33.3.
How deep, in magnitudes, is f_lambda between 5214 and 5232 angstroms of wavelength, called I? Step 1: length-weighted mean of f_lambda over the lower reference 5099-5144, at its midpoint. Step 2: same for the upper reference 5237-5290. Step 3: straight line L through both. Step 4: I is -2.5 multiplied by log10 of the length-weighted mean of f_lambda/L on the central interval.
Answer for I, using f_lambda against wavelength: -0.058 mag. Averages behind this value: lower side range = 32.7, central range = 34.1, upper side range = 32.1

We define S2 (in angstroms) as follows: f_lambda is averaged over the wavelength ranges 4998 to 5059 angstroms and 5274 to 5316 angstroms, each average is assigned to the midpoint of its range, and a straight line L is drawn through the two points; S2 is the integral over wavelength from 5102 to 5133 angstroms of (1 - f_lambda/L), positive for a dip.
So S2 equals -1.3 angstroms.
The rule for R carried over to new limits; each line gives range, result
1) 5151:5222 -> 33.6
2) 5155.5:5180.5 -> 34.4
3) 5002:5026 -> 31.1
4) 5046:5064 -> 31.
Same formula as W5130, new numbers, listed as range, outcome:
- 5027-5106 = 32.5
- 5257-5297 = 31.6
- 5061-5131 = 33.1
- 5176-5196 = 33.1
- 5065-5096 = 33.2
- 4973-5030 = 30.5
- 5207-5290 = 32.6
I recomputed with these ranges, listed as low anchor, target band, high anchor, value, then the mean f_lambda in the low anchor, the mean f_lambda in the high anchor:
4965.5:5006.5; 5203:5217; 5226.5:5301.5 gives -0.04 mag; 30.1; 32.2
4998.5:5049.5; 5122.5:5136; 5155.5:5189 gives 0.04 mag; 31.2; 34.1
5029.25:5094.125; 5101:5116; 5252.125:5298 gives -0.02 mag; 32.2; 31.6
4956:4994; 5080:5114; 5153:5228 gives -0.02 mag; 30.7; 33.7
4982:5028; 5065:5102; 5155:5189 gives -0.05 mag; 30.3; 34.1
